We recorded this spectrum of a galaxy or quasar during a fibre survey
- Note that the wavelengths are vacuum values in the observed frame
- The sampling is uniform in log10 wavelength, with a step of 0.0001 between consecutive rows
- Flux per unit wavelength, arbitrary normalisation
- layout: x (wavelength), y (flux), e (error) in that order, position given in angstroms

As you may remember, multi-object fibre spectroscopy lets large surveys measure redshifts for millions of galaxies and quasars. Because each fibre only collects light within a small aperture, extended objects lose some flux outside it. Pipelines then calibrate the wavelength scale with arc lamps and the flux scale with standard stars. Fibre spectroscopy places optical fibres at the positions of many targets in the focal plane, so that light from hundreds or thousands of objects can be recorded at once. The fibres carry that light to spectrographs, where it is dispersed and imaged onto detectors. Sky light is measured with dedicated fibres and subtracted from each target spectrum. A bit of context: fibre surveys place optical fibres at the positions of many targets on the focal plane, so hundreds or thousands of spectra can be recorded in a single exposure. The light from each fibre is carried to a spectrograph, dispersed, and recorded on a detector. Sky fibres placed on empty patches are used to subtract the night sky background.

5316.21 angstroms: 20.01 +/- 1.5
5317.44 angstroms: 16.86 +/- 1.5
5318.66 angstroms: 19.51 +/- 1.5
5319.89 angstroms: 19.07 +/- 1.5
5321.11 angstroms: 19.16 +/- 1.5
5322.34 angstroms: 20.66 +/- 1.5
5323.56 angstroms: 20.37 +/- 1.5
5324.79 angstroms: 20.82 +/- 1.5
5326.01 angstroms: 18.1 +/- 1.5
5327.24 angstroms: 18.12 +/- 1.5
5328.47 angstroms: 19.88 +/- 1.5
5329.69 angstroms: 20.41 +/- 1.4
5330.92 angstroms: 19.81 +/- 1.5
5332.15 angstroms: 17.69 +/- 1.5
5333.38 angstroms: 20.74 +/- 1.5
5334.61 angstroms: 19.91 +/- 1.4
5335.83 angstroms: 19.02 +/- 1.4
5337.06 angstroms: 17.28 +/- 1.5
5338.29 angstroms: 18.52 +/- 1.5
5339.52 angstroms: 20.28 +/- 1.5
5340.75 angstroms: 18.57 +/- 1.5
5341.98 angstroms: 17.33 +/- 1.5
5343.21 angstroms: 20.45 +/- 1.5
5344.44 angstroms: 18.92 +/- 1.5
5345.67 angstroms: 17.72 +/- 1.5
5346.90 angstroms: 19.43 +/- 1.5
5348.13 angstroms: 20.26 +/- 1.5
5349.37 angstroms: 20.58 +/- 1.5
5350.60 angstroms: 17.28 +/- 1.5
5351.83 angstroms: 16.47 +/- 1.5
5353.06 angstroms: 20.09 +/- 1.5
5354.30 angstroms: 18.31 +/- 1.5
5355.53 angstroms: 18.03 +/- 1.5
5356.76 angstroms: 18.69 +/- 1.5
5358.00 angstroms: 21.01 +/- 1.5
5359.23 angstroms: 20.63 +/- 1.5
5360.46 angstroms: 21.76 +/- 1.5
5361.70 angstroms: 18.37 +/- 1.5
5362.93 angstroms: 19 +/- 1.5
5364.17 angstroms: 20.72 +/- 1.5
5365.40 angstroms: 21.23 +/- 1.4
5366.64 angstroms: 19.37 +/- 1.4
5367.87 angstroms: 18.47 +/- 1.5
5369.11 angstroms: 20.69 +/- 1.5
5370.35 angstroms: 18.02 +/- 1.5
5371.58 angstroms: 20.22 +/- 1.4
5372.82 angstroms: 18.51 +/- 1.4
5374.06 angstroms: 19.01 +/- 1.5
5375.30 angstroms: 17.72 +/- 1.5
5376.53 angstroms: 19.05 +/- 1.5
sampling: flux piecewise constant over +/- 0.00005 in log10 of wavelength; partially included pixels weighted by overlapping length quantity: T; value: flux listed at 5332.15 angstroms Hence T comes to 17.69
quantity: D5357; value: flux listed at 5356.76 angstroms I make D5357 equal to 18.69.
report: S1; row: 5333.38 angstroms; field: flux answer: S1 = 20.74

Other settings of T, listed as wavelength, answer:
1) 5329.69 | 20.41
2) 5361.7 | 18.37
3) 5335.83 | 19.02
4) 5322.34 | 20.66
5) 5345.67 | 17.72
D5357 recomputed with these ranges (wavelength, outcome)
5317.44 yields 16.86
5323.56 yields 20.37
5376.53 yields 19.05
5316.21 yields 20.01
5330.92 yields 19.81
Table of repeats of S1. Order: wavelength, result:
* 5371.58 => 20.22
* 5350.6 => 17.28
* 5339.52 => 20.28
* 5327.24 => 18.12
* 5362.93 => 19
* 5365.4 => 21.23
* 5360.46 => 21.76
